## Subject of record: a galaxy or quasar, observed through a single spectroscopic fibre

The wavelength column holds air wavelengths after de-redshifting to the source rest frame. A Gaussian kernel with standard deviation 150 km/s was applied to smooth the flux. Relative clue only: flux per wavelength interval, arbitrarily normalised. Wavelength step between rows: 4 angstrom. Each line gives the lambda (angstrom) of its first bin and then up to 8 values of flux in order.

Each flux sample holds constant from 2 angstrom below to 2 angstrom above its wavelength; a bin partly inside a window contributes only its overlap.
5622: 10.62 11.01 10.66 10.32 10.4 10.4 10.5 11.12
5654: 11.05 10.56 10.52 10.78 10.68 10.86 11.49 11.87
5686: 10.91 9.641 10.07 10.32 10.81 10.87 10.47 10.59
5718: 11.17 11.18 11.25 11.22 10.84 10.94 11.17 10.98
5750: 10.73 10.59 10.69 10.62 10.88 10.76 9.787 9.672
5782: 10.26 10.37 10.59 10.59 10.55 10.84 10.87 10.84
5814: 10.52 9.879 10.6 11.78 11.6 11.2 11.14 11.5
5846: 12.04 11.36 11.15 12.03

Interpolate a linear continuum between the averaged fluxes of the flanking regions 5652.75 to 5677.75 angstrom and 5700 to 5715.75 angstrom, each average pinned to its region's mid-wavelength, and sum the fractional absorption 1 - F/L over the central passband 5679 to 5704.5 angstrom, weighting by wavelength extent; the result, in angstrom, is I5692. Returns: 0.2 angstrom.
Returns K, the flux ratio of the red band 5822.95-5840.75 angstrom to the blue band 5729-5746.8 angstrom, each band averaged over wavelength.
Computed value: 1.0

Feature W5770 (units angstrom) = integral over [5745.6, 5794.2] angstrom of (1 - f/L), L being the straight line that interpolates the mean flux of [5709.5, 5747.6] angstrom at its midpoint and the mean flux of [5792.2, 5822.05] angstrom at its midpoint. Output 1.4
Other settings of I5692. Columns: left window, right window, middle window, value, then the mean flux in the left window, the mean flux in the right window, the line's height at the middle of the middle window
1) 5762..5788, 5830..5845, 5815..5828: 0.4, 10.3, 11.4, 11.1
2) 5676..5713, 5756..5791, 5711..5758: -1.7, 10.7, 10.4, 10.6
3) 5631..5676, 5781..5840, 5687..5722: 0.5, 10.7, 10.8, 10.7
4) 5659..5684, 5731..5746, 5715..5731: -0.2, 11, 11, 11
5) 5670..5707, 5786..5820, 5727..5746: -0.7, 10.8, 10.6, 10.7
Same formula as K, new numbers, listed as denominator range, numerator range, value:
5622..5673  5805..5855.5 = 1.04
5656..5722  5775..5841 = 1.00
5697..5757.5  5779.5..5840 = 0.99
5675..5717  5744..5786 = 0.98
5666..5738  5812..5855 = 1.03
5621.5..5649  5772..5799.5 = 0.97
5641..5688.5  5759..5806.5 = 0.96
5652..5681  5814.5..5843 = 1.02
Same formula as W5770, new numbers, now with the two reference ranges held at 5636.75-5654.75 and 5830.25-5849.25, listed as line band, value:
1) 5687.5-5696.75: 0.8 angstrom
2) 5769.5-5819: 3.8 angstrom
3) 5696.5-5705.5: 0.2 angstrom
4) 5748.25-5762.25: 0.6 angstrom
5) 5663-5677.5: -0.1 angstrom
